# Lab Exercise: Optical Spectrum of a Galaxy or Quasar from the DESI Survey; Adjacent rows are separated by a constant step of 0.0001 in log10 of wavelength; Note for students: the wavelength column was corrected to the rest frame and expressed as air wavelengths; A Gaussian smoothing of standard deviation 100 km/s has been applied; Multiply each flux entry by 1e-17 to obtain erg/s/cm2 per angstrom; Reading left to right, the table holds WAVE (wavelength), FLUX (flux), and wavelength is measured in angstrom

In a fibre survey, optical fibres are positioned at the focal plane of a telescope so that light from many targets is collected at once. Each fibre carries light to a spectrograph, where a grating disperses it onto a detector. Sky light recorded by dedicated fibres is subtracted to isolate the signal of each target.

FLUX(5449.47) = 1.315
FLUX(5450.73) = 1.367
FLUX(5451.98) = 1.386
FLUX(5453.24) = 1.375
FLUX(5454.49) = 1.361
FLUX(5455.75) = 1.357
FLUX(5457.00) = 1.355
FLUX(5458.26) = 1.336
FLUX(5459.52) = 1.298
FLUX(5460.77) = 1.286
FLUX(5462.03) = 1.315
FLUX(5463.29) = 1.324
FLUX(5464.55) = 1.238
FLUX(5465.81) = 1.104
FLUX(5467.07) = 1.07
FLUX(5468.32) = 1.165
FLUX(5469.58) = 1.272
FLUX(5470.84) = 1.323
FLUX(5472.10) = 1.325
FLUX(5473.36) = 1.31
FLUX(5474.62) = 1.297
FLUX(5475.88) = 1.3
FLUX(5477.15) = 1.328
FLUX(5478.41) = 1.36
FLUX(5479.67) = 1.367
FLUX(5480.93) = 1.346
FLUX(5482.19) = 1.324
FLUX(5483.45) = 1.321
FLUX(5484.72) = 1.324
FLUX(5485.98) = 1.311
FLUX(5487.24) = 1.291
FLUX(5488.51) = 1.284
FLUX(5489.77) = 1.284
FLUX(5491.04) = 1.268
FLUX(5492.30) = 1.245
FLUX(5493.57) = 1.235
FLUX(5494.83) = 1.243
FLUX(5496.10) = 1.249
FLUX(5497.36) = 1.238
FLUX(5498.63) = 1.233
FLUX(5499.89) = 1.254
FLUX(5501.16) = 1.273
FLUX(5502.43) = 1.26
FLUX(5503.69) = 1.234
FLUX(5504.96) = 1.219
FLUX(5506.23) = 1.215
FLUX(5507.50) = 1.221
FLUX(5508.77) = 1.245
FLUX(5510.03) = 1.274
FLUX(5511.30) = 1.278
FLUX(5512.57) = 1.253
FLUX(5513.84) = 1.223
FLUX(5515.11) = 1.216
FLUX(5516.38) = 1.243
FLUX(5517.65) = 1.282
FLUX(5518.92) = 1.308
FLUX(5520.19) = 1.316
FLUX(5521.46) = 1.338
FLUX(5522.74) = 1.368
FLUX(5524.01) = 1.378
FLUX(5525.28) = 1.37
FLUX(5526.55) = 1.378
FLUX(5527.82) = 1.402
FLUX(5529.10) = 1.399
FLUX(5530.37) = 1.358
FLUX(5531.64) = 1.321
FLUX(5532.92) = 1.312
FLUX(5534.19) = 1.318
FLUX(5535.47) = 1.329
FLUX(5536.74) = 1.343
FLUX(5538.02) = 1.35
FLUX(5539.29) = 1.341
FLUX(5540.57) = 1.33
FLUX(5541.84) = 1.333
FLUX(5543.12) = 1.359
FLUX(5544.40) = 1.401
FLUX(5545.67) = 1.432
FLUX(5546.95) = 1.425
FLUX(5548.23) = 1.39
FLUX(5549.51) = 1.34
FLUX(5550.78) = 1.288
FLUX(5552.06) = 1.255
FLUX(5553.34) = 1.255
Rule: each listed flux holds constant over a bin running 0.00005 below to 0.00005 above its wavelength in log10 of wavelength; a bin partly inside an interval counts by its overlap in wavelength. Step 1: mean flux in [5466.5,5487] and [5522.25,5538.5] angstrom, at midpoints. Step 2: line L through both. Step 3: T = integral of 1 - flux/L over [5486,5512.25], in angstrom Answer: 1.4 angstrom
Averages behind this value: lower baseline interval 1.3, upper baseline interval 1.36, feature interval 1.25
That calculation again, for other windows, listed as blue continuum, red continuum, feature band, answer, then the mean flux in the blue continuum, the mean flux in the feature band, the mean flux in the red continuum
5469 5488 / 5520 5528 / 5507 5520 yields 0.94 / 1.32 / 1.26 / 1.37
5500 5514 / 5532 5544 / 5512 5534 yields -0.50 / 1.25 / 1.32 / 1.34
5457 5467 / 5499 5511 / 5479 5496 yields -0.56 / 1.26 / 1.29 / 1.25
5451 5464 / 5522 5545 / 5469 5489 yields 0.38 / 1.34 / 1.32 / 1.35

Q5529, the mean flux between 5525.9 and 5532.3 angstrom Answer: 1.37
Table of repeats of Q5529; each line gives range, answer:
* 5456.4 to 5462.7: 1.32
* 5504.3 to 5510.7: 1.23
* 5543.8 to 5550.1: 1.4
